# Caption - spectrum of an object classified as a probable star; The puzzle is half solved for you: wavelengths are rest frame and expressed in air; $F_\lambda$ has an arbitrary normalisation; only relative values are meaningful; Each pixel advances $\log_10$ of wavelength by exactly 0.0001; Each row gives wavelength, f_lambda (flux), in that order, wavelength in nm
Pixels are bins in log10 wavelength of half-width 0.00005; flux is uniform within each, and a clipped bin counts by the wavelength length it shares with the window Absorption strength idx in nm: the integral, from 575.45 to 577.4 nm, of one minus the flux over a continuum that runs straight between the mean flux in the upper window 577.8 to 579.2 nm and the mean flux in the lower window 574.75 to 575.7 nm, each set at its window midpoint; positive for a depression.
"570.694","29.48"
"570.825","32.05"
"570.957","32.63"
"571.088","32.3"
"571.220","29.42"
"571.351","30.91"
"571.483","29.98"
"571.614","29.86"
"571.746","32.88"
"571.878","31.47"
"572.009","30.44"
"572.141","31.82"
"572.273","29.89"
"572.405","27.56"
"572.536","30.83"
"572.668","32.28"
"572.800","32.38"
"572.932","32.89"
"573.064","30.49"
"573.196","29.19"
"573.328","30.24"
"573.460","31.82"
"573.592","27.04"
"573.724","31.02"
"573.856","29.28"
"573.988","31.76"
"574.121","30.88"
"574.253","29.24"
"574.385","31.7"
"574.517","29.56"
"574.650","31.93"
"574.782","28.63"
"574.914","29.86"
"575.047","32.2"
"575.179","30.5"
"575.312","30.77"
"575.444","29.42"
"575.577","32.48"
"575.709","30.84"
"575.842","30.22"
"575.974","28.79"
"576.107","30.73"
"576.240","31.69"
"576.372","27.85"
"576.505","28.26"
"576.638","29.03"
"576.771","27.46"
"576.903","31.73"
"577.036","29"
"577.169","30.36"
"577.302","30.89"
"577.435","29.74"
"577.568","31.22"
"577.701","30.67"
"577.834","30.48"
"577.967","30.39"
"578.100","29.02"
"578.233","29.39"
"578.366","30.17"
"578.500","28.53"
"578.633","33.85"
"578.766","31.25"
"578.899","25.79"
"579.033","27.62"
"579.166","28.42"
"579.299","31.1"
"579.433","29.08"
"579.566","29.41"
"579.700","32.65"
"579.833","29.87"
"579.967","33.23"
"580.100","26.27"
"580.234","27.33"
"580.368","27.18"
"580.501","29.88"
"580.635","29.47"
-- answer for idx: 0.020 nm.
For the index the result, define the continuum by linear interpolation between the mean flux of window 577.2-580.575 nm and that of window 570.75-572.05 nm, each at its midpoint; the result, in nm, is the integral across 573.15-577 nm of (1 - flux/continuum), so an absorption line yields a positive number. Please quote 0.04 nm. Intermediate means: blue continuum 31.2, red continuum 29.7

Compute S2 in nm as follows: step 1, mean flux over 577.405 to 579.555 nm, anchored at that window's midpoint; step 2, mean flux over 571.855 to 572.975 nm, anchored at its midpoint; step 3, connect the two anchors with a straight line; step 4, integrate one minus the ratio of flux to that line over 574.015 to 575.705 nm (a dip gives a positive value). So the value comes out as -0.006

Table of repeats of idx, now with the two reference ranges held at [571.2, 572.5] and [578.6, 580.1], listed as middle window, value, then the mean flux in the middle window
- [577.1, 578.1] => -0.01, 30.4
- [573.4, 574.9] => 0.00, 30.2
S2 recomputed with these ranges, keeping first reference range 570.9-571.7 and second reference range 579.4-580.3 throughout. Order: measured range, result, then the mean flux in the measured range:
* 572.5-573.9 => 0.00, 30.7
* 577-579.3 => 0.01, 29.9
